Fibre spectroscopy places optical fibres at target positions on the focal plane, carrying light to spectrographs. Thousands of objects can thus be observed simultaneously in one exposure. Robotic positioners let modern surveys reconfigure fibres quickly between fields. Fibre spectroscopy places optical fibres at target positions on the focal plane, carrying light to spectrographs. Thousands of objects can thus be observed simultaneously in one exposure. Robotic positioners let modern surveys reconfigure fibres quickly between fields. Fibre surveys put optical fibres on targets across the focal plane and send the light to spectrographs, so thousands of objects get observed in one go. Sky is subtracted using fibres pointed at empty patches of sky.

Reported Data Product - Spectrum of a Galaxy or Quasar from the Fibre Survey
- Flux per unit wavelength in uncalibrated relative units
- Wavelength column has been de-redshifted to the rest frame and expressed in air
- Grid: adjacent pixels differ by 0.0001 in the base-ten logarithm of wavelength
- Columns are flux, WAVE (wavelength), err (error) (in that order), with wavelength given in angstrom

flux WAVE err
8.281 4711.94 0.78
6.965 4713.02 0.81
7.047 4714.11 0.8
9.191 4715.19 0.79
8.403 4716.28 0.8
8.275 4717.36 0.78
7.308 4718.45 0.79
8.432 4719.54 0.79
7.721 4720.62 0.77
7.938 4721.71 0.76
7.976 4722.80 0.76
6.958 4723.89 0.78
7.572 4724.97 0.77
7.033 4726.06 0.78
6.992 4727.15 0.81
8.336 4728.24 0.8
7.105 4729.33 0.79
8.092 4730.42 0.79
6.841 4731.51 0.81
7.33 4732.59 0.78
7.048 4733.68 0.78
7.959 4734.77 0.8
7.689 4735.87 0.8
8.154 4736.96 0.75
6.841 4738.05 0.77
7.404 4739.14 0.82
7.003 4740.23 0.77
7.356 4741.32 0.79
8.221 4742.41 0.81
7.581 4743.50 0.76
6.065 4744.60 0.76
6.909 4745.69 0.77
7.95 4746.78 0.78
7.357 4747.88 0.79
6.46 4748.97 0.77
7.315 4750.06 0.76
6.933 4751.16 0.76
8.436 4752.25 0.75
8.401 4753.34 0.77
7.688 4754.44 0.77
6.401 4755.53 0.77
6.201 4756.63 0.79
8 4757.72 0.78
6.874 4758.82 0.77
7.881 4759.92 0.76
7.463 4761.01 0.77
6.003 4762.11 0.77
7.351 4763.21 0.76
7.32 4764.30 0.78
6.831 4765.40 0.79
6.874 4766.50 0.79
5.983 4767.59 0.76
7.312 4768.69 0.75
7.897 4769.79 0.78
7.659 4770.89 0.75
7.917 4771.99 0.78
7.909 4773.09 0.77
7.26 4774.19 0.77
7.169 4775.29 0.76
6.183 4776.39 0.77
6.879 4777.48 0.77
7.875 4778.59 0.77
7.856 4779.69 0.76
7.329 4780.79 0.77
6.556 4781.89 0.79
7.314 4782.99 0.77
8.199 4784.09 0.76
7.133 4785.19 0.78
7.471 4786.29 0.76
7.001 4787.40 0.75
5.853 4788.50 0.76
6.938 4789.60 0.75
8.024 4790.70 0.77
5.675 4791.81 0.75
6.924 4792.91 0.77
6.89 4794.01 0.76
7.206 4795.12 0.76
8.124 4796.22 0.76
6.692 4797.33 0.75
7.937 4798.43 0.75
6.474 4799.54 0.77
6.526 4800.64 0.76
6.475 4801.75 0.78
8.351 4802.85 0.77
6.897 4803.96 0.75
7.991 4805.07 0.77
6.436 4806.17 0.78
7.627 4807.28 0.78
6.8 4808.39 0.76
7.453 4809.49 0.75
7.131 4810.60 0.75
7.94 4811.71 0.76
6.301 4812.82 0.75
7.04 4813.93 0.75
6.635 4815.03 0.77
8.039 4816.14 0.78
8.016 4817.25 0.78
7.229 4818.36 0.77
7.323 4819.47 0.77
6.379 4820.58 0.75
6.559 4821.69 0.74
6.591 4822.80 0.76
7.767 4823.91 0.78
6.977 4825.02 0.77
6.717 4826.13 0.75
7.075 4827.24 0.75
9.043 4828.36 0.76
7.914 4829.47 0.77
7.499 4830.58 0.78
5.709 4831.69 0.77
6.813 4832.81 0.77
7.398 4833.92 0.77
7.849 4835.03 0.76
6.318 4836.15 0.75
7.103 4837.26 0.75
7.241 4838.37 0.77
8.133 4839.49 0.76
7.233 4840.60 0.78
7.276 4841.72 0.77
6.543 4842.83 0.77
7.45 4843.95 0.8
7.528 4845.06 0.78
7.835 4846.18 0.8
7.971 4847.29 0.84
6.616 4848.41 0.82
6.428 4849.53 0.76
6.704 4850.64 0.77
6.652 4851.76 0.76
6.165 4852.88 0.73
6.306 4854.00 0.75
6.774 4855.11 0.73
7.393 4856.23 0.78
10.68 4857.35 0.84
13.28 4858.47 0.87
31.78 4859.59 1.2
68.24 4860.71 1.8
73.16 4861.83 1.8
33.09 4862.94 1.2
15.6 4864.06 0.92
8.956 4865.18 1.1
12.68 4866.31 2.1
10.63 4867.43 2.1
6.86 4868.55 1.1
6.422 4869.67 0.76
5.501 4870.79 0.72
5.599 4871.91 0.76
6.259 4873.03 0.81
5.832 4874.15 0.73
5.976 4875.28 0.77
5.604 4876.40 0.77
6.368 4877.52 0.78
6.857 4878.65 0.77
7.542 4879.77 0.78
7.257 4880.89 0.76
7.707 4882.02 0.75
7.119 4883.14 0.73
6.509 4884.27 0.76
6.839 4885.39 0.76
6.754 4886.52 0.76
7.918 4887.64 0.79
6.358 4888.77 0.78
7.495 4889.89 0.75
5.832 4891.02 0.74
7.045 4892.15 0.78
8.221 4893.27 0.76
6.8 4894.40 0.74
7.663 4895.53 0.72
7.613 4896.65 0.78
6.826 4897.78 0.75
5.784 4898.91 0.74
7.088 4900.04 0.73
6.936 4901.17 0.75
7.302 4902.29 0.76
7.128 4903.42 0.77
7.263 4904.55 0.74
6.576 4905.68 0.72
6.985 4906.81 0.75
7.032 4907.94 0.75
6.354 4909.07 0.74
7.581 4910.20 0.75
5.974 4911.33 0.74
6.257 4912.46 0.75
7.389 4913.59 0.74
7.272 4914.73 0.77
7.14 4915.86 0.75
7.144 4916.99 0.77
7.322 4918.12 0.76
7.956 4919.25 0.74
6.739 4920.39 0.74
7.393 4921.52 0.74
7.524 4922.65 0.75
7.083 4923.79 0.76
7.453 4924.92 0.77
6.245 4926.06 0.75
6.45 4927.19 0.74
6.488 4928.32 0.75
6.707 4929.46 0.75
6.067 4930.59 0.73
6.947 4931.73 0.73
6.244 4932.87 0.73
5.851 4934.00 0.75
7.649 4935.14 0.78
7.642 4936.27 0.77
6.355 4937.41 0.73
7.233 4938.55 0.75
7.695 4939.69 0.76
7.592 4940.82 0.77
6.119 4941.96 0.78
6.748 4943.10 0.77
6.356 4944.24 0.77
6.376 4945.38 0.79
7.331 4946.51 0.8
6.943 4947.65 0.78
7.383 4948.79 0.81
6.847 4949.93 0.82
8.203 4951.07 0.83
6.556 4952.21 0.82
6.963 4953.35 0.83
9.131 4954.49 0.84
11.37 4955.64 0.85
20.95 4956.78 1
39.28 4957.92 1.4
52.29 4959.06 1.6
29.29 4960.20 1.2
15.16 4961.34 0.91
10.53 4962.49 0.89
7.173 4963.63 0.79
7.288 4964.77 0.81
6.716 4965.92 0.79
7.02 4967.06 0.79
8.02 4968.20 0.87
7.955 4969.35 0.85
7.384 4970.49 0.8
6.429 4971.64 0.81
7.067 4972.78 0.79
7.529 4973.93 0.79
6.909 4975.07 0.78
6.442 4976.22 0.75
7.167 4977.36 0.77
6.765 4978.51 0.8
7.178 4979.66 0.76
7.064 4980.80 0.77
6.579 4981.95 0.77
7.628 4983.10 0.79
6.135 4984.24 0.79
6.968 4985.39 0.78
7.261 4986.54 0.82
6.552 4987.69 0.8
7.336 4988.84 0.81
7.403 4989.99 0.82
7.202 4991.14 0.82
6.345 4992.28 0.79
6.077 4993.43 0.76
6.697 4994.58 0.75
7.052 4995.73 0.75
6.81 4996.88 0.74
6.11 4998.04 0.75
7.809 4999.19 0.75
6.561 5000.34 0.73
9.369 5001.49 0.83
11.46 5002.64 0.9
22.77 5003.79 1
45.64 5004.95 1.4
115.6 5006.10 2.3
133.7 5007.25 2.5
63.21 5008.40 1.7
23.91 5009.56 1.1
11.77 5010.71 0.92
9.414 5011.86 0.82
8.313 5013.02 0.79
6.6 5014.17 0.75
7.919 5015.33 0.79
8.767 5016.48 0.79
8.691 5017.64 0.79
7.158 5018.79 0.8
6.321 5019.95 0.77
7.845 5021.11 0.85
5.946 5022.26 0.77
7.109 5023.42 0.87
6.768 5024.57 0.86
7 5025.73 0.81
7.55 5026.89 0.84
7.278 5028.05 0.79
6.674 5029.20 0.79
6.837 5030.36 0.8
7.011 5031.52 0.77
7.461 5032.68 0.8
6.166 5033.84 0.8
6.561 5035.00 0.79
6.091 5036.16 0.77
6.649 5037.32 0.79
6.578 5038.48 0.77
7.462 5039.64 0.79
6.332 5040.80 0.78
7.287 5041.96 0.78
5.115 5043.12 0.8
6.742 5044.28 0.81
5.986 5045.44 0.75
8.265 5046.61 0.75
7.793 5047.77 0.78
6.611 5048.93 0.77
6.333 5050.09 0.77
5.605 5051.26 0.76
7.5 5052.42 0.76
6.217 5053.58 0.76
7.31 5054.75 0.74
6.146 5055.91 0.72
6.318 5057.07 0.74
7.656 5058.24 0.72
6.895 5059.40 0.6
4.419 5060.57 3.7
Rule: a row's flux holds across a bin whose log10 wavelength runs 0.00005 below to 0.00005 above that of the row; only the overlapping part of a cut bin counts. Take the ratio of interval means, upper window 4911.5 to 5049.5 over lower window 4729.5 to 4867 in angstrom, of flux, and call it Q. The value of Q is 1.3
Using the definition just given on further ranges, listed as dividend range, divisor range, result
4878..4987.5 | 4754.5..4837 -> 1.17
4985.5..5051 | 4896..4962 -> 1.48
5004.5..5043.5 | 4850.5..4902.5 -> 1.54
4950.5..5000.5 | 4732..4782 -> 1.38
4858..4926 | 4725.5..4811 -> 1.42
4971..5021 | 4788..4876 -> 1.63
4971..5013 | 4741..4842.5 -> 2.40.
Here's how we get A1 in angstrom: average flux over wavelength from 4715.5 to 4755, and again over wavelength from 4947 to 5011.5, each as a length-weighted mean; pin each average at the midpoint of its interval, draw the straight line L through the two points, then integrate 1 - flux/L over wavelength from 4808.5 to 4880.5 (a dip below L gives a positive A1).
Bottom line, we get 8.02 angstrom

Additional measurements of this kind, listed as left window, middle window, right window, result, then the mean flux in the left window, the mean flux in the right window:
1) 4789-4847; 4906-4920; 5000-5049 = 5.22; 7.2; 15.9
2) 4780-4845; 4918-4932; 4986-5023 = 7.05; 7.17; 18.8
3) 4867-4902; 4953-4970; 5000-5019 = 4.00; 6.87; 30.2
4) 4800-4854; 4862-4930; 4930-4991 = 2.05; 7.15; 9.47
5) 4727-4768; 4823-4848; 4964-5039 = 5.11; 7.29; 12.8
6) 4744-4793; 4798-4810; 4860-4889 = 2.75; 7.18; 13.5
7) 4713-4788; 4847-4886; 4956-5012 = -1.53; 7.4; 17.3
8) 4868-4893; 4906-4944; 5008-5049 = 2.26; 6.64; 9.05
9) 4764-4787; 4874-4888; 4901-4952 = 0.50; 7.28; 6.96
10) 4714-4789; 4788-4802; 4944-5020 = 2.97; 7.38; 14.8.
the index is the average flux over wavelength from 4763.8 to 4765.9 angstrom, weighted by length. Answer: 7.07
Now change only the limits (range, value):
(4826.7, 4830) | 8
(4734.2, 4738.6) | 7.64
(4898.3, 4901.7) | 6.59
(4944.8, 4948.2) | 6.89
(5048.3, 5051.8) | 6.21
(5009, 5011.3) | 17.8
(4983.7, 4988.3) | 6.73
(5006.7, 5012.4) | 48.3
